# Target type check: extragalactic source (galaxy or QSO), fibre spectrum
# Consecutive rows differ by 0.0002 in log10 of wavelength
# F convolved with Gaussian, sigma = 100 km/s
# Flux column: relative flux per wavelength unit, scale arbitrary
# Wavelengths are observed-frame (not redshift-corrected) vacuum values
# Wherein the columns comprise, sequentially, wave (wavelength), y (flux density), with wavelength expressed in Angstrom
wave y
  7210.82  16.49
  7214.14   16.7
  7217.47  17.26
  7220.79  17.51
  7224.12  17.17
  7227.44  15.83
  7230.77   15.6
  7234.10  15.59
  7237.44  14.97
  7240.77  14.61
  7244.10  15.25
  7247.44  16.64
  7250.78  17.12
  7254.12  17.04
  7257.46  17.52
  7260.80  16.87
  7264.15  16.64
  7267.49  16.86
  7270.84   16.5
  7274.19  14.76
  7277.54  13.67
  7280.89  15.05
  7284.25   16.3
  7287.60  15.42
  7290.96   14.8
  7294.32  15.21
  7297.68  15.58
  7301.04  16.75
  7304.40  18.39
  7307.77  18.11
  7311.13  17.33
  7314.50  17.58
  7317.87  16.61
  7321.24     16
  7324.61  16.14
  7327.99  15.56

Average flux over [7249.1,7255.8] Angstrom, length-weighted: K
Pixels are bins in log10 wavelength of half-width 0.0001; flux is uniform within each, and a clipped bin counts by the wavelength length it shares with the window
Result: 17.1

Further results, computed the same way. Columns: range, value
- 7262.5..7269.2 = 16.8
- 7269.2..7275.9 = 15.6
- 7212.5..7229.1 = 16.9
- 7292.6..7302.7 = 15.8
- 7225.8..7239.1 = 15.5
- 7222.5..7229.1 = 16.5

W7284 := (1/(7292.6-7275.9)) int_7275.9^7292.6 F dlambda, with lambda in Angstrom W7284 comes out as 15.1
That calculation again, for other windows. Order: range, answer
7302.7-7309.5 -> 18.2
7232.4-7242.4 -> 15.1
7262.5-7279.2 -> 15.7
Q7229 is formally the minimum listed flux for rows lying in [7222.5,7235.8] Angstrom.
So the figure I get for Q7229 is 15.59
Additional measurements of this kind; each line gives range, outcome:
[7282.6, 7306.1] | 14.8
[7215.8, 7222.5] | 17.26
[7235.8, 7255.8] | 14.61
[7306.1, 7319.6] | 16.61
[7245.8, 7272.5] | 16.5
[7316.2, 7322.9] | 16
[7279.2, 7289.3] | 15.05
